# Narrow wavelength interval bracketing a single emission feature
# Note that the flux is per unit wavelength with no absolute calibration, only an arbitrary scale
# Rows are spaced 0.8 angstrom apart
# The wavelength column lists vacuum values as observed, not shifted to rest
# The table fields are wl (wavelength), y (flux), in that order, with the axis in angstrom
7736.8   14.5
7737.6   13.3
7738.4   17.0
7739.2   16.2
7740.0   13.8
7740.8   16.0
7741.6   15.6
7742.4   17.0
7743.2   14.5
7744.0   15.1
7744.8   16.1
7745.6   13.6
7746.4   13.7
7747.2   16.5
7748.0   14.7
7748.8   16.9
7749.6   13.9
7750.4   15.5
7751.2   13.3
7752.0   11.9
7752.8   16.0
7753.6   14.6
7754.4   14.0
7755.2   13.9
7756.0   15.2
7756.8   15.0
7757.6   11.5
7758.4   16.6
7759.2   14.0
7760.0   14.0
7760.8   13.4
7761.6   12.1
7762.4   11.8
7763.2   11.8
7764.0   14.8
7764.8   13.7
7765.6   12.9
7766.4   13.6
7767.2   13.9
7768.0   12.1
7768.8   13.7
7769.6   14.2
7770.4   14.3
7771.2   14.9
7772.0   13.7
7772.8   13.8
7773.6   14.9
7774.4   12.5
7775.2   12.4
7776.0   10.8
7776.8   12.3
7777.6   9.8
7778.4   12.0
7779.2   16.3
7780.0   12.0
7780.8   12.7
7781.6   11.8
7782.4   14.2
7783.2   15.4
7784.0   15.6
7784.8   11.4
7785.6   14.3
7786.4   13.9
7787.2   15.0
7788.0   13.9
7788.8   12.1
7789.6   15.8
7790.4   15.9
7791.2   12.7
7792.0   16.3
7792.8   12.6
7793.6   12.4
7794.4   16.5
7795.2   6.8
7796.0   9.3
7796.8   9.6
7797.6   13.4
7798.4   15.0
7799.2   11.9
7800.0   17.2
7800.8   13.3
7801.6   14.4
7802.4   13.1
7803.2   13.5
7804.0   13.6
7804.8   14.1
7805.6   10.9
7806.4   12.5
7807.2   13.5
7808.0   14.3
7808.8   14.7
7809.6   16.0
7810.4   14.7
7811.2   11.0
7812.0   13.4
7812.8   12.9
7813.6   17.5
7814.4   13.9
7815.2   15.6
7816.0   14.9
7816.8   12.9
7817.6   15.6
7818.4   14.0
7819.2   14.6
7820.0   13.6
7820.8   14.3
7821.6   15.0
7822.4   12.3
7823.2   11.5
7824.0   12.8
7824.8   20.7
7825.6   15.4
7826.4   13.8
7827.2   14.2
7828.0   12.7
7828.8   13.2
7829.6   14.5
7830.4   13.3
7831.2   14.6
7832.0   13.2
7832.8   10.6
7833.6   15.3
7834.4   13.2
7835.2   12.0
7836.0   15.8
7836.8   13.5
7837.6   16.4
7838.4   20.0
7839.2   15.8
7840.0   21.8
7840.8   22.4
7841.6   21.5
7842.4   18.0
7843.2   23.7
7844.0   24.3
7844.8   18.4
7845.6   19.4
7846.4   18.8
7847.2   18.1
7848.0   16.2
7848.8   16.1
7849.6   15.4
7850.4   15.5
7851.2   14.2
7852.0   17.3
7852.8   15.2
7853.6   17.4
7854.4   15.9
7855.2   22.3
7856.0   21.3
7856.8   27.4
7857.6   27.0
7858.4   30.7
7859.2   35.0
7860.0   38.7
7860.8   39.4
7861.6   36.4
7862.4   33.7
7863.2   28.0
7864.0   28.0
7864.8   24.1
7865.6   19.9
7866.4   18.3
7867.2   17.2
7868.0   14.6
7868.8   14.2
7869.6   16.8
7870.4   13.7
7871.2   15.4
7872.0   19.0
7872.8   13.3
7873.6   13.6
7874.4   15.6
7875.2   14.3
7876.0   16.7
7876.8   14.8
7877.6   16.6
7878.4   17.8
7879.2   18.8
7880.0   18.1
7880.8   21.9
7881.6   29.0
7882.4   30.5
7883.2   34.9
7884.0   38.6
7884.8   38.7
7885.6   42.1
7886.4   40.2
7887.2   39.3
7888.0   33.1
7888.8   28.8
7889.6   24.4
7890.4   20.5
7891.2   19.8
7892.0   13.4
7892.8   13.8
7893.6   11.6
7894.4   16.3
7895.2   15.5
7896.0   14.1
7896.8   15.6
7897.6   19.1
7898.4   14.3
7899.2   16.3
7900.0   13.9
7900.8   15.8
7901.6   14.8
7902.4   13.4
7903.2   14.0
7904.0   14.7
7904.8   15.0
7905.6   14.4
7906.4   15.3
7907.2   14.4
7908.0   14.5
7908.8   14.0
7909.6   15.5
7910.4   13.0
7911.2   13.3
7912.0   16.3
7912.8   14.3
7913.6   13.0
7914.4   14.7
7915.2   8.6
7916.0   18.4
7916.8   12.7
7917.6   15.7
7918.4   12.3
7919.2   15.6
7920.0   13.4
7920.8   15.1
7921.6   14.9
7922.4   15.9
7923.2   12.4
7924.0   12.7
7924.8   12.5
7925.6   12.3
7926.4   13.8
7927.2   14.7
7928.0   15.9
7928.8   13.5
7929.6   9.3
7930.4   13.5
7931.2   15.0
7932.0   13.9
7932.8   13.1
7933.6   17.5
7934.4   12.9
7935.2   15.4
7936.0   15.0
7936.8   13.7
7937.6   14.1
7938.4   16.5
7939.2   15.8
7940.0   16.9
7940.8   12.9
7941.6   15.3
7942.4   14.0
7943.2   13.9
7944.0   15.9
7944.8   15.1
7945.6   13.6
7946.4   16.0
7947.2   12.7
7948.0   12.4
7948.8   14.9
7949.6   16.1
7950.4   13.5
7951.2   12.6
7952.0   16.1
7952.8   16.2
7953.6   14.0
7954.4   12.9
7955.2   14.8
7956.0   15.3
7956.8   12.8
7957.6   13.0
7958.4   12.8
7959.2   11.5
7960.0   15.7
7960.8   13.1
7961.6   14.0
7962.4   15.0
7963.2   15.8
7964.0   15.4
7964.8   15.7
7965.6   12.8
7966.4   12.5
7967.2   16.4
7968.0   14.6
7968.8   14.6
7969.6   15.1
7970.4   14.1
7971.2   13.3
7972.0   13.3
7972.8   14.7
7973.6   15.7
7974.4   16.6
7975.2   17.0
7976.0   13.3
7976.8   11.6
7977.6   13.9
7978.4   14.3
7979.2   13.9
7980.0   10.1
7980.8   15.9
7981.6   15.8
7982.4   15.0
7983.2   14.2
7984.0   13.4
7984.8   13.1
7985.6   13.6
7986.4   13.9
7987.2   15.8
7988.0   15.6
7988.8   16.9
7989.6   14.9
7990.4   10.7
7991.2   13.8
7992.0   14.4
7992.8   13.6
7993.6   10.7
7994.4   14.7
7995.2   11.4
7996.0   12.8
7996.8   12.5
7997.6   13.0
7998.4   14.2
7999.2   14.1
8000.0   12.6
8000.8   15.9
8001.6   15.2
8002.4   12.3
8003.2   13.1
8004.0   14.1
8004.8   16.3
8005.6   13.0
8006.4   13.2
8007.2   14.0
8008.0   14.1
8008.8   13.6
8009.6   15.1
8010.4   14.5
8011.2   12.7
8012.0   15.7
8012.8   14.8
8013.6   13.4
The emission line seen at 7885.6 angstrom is [N II] 6583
